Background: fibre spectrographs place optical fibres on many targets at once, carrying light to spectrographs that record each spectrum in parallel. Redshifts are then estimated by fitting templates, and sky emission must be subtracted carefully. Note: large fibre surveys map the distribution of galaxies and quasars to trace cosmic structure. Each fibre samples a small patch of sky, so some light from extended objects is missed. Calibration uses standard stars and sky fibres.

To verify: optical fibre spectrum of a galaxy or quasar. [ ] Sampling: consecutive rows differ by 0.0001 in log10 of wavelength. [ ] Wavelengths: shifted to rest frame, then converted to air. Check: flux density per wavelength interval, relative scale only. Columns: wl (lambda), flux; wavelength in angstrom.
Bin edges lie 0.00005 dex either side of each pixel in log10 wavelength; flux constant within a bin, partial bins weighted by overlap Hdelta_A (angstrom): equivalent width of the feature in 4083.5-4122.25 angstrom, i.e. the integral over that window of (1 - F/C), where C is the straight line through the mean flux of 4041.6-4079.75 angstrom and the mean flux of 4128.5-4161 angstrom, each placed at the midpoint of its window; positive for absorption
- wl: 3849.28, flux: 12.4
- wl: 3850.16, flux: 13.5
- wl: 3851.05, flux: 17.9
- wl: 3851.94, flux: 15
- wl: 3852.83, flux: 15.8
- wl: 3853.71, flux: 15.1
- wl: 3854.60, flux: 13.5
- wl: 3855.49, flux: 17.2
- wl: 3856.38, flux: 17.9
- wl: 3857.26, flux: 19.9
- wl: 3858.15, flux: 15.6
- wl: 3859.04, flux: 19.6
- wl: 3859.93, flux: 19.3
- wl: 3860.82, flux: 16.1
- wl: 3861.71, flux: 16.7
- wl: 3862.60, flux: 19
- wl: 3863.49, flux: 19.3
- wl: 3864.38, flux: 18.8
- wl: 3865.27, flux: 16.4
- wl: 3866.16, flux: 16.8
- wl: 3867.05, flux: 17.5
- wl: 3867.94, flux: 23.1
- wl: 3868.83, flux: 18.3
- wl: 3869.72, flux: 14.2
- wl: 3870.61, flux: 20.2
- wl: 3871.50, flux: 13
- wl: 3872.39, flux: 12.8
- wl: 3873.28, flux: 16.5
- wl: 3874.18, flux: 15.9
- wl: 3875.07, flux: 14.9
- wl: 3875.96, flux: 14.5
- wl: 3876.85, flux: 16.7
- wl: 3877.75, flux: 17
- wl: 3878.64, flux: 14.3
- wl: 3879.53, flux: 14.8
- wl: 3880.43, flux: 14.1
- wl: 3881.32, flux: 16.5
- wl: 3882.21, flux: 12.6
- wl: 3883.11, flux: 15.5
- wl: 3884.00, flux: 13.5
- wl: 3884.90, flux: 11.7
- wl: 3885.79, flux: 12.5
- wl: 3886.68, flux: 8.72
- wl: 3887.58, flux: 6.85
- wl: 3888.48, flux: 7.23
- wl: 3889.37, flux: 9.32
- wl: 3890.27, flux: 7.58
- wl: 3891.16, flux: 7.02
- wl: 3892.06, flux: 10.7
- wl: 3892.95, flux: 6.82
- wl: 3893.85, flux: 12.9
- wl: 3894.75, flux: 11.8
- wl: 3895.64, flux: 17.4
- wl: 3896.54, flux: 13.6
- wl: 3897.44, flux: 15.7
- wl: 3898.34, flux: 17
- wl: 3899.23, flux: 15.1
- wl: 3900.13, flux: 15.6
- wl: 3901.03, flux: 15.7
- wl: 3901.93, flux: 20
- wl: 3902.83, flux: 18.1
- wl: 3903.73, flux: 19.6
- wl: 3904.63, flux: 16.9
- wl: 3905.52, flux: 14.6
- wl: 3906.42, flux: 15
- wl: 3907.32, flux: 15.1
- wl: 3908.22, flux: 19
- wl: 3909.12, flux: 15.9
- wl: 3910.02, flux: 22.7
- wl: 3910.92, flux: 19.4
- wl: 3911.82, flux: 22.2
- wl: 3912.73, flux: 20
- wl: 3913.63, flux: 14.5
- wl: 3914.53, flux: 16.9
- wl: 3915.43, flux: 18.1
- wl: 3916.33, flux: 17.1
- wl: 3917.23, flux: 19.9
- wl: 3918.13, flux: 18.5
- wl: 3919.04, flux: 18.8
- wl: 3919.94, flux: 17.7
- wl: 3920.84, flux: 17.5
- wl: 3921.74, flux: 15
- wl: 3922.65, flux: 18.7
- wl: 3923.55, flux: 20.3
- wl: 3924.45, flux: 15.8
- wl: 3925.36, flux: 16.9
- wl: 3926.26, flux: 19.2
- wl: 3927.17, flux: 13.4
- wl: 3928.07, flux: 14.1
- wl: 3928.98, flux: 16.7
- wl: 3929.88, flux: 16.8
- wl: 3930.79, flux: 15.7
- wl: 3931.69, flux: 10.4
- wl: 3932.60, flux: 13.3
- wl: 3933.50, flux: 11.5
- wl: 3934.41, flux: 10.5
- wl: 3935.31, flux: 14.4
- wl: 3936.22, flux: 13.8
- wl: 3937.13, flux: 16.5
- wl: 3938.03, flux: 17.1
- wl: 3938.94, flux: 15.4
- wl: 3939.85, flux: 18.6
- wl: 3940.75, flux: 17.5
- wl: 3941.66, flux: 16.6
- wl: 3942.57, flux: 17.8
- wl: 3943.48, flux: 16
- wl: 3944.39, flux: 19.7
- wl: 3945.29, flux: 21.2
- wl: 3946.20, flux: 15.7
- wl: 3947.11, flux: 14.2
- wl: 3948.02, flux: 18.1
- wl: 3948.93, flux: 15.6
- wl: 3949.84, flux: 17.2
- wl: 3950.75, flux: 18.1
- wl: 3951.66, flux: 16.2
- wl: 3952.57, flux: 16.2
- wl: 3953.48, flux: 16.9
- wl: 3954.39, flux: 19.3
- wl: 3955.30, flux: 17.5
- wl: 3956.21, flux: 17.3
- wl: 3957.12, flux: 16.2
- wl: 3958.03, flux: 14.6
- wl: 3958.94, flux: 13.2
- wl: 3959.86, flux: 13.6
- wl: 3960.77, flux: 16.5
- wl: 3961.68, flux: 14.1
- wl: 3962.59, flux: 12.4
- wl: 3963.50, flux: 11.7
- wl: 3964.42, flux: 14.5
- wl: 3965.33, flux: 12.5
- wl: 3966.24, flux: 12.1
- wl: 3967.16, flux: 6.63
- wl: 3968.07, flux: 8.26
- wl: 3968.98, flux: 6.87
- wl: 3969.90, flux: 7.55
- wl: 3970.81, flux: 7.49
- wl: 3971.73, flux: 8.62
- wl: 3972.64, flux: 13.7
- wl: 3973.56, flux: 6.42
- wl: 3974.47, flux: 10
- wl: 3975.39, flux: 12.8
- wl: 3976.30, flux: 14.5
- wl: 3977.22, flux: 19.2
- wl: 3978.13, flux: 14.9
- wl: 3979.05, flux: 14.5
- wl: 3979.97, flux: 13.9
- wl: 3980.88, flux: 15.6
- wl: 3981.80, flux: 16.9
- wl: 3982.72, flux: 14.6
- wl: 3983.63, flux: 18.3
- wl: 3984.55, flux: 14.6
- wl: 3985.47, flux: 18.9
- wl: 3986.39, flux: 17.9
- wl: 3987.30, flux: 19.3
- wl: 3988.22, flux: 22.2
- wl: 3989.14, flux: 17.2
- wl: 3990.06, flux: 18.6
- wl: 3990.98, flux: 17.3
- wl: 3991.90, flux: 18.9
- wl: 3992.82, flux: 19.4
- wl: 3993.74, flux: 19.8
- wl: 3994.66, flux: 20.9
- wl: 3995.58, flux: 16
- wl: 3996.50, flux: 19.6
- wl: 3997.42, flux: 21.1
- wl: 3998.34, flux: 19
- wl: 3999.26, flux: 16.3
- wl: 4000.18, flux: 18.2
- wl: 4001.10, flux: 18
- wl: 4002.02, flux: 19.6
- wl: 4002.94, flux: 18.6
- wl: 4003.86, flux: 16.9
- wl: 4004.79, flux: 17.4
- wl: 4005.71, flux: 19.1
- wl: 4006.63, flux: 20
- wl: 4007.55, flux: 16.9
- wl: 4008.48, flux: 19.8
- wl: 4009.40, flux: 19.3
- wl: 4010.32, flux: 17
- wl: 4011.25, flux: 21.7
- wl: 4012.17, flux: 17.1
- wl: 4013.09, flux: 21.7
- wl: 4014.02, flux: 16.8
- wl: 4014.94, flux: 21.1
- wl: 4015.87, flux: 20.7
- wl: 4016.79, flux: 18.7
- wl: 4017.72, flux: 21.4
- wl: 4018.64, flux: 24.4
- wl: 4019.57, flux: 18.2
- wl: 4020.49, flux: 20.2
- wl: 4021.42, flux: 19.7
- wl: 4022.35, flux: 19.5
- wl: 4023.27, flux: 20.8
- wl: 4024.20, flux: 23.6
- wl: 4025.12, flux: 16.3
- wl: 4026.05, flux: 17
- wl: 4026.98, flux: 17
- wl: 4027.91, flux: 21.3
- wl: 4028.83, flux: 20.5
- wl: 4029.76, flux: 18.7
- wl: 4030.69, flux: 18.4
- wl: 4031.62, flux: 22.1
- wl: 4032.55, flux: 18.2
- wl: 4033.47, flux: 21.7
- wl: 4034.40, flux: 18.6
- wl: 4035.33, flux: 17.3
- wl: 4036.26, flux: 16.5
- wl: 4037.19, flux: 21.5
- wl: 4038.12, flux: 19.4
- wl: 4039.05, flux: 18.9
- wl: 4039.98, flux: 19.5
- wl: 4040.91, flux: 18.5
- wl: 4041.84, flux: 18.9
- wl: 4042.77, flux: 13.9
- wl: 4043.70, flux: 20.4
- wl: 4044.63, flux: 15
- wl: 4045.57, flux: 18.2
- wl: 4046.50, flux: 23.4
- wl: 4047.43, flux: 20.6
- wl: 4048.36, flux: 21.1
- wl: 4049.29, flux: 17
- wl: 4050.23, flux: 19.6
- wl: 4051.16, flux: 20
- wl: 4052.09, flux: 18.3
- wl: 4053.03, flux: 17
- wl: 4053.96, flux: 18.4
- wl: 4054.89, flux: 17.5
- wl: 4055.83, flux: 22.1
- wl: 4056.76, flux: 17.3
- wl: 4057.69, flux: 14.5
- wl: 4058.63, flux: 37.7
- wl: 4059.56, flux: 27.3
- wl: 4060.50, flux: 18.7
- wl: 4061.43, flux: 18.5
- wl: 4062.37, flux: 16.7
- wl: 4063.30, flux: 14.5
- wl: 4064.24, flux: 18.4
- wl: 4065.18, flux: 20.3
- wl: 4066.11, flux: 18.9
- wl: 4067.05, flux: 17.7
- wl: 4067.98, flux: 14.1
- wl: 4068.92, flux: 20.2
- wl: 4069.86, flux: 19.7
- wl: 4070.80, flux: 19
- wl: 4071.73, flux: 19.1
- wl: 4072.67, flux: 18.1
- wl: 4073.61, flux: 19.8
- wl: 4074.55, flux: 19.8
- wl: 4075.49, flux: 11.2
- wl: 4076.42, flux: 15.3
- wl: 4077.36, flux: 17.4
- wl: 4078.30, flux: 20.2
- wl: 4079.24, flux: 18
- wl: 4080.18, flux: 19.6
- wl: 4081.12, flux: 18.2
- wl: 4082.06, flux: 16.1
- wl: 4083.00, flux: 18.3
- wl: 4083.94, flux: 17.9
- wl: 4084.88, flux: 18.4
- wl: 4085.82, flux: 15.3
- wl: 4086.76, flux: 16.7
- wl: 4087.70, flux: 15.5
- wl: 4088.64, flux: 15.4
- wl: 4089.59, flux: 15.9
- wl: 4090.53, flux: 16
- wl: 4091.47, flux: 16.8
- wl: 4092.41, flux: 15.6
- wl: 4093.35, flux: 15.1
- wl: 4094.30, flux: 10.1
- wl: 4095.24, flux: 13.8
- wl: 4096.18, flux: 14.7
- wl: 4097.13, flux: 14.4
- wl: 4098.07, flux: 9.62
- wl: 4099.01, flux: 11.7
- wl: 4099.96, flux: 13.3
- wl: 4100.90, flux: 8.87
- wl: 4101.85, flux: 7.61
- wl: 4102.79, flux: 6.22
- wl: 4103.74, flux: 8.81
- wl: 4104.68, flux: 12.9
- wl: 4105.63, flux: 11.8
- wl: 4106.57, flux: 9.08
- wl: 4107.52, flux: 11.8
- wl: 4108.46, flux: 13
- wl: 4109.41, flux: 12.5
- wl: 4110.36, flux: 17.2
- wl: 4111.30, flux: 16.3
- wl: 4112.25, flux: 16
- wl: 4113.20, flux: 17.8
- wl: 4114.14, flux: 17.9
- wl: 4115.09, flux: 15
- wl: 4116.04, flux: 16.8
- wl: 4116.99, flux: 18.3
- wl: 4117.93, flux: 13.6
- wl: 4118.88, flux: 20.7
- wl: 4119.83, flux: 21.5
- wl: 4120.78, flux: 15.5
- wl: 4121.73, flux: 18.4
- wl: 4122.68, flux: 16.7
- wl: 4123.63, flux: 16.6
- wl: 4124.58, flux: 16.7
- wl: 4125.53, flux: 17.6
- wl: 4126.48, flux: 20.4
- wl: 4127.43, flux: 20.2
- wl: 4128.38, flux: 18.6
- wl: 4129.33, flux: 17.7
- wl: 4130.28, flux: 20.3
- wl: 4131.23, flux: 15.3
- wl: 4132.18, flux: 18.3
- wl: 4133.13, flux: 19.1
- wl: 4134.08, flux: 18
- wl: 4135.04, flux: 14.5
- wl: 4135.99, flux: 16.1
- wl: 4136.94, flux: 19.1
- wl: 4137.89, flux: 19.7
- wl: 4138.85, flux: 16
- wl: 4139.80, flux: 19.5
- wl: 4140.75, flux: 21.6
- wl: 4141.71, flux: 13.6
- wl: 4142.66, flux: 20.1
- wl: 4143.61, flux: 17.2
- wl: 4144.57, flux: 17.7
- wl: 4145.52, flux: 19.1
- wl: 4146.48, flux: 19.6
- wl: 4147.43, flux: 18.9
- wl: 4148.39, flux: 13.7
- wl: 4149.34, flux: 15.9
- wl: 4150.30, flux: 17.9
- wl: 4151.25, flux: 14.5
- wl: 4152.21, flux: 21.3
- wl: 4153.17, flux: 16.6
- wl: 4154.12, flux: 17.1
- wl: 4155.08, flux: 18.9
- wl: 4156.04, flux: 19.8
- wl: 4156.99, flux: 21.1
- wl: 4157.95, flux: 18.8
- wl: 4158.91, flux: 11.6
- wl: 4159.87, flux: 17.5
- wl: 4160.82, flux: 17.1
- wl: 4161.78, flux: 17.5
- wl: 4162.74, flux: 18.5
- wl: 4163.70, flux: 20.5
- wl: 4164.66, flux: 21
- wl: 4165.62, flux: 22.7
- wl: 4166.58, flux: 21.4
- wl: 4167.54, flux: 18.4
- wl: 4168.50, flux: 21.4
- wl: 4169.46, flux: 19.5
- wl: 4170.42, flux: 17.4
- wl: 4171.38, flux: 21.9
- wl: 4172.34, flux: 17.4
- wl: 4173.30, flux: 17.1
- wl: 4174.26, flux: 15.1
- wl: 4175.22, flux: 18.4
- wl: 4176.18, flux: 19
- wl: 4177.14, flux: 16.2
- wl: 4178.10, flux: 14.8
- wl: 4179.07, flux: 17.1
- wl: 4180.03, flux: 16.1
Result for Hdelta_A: 8.1 angstrom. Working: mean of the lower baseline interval 18.9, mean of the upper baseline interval 17.8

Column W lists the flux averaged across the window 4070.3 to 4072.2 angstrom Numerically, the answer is 19.1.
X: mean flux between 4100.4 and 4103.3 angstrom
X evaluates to 7.64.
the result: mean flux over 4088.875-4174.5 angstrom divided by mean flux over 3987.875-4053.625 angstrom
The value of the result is 0.87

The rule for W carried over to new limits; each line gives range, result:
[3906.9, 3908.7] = 17.1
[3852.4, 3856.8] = 15.9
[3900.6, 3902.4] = 17.8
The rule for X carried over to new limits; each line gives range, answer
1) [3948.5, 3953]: 16.7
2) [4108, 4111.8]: 14.7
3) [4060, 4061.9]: 18.7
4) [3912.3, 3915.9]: 17.4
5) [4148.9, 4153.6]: 17.2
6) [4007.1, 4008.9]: 18.3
